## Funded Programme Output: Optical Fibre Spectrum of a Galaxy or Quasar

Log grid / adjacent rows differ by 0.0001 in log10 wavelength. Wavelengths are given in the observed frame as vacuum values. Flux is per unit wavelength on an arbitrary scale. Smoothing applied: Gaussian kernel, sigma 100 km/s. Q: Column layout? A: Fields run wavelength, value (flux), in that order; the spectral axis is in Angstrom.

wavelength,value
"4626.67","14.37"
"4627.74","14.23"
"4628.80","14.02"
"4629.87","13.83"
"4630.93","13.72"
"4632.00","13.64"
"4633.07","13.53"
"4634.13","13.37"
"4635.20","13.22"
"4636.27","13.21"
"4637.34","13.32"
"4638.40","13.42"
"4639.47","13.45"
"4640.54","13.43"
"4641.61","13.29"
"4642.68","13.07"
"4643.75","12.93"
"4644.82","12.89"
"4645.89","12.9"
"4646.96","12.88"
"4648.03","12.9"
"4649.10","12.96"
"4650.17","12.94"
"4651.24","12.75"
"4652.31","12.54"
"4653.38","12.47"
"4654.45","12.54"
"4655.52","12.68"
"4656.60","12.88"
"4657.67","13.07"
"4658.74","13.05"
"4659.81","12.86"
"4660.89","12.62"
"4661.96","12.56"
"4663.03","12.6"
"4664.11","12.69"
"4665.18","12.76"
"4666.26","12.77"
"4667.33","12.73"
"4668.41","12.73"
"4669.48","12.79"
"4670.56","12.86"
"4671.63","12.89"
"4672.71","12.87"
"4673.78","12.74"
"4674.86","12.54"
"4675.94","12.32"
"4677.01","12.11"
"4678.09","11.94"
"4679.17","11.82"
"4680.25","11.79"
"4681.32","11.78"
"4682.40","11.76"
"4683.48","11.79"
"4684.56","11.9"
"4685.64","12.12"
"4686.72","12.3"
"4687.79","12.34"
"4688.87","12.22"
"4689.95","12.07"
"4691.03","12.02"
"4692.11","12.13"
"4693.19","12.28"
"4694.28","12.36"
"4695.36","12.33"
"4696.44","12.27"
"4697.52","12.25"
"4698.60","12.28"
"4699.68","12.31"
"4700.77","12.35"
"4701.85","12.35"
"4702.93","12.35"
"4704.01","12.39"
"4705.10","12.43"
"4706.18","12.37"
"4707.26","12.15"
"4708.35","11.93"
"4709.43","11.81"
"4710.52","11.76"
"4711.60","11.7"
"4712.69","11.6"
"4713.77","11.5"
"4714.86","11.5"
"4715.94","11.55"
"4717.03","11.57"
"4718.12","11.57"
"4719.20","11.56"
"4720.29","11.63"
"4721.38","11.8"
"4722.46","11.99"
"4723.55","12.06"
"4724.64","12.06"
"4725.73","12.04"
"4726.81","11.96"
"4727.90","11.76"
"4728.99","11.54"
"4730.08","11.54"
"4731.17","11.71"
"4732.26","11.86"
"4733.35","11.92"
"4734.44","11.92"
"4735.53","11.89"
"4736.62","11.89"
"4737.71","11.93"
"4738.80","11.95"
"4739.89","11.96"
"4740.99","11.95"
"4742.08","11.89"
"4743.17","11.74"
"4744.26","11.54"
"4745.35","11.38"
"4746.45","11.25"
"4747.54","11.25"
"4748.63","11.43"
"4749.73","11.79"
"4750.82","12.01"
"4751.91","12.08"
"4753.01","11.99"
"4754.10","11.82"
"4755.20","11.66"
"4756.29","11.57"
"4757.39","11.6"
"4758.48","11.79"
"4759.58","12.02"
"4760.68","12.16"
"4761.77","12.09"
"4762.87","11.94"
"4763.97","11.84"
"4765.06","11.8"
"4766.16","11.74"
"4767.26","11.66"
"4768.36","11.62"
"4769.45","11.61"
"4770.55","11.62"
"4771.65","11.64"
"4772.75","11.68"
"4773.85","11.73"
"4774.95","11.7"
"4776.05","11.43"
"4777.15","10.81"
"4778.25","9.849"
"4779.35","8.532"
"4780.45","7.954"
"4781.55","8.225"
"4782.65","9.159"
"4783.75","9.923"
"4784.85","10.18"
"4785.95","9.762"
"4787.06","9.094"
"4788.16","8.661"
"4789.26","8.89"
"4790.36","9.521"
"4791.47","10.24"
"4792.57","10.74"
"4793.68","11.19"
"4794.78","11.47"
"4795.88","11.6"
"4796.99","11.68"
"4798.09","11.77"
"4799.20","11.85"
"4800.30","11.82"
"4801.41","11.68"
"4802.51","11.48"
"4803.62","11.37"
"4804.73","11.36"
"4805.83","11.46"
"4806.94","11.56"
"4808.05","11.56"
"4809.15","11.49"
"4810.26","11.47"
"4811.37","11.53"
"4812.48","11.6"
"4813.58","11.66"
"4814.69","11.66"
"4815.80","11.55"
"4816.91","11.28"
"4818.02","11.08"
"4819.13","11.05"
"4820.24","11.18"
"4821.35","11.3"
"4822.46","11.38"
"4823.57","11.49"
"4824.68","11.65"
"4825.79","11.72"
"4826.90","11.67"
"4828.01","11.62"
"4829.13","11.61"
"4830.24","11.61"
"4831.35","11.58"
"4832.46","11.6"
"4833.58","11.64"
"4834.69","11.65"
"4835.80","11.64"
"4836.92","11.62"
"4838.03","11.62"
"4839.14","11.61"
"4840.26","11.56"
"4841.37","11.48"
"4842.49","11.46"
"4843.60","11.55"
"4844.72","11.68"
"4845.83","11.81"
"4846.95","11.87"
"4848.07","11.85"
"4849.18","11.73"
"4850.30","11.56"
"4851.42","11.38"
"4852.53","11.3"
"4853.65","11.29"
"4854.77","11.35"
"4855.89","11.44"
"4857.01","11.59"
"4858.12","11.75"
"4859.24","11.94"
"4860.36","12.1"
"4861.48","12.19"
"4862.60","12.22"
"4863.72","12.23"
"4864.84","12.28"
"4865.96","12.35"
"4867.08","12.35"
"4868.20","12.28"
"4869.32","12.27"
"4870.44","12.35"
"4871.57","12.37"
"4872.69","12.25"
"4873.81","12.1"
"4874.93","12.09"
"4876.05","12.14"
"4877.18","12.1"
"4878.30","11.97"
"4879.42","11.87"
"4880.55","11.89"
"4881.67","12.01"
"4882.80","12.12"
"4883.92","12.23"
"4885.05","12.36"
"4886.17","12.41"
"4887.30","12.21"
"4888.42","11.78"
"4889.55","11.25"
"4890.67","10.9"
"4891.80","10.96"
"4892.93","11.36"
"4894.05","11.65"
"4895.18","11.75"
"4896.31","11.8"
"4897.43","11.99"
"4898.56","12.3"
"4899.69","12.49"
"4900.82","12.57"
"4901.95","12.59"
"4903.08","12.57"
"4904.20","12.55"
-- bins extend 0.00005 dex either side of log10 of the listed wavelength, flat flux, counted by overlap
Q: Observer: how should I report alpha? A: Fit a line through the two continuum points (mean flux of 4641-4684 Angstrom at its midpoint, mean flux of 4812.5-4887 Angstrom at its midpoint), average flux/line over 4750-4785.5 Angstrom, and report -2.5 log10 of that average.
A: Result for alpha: 0.09 mag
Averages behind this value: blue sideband 12.6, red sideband 11.8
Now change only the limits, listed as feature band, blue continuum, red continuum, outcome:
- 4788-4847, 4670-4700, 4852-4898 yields 0.06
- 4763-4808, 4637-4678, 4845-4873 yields 0.14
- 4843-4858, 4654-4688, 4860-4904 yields 0.05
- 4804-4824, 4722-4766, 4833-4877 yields 0.04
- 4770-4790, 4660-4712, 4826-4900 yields 0.20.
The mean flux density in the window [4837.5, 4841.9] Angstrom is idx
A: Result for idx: 11.6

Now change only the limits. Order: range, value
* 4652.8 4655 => 12.5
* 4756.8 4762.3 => 11.9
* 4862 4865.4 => 12.2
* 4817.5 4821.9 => 11.2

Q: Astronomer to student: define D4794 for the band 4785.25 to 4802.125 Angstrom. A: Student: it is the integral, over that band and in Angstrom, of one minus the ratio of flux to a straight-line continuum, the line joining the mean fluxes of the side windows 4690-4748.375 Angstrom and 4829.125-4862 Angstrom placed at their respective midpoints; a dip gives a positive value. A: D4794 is 1.5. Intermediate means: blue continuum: 11.9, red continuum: 11.6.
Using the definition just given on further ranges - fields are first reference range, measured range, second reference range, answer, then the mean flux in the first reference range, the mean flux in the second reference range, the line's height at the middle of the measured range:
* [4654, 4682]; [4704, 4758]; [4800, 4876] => 2.0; 12.6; 11.7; 12.2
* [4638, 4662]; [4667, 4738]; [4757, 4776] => 1.9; 12.9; 11.8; 12.4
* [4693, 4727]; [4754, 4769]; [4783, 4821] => -0.5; 12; 11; 11.4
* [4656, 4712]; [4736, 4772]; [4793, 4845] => 0.5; 12.3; 11.5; 11.9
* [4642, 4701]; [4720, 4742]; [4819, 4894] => 0.7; 12.5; 11.8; 12.3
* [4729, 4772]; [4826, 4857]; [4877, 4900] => 0.6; 11.8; 11.9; 11.8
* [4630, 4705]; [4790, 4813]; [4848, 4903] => 1.6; 12.6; 12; 12.2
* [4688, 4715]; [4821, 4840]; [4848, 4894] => 0.6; 12.1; 11.9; 12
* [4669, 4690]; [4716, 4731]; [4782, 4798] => -0.4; 12.3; 10.2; 11.4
